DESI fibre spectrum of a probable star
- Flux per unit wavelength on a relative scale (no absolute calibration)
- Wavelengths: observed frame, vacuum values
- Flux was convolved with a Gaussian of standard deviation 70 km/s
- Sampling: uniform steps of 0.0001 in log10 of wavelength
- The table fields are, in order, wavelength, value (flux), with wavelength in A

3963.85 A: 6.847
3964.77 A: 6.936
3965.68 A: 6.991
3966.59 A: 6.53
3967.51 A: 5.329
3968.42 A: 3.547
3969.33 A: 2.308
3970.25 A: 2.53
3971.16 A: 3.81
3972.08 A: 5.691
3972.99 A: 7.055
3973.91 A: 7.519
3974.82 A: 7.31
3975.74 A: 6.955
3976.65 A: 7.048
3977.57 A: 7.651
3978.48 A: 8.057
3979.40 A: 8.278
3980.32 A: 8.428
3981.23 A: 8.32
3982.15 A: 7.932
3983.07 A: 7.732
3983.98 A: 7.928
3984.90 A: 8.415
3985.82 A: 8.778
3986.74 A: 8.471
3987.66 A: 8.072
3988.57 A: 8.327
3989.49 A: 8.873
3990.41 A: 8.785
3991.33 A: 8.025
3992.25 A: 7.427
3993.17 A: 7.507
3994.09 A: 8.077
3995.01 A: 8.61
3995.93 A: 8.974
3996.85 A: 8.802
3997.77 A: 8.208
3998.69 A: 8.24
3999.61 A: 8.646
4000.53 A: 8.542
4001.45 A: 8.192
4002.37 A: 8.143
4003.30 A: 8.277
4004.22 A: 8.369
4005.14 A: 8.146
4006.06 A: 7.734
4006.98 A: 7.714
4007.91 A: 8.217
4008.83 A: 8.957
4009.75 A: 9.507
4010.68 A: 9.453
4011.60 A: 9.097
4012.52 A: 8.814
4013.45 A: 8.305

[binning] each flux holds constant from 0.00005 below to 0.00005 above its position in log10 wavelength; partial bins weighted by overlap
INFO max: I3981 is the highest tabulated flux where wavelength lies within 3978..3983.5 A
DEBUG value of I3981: 8.428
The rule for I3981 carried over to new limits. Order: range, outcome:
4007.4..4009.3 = 8.957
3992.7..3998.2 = 8.974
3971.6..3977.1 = 7.519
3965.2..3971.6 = 6.991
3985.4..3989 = 8.778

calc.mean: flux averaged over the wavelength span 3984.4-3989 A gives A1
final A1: 8.41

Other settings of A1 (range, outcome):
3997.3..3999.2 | 8.25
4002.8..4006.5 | 8.13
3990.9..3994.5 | 7.75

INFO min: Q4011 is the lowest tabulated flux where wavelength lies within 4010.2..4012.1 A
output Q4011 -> 9.097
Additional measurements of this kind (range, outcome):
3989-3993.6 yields 7.427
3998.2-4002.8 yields 8.143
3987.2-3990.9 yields 8.072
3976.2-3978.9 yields 7.048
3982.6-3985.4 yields 7.732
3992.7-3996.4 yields 7.507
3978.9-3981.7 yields 8.278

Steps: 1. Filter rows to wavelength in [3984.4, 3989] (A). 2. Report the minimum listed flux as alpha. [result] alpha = 8.072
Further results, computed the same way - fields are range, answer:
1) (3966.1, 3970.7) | 2.308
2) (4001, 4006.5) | 7.734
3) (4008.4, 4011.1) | 8.957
